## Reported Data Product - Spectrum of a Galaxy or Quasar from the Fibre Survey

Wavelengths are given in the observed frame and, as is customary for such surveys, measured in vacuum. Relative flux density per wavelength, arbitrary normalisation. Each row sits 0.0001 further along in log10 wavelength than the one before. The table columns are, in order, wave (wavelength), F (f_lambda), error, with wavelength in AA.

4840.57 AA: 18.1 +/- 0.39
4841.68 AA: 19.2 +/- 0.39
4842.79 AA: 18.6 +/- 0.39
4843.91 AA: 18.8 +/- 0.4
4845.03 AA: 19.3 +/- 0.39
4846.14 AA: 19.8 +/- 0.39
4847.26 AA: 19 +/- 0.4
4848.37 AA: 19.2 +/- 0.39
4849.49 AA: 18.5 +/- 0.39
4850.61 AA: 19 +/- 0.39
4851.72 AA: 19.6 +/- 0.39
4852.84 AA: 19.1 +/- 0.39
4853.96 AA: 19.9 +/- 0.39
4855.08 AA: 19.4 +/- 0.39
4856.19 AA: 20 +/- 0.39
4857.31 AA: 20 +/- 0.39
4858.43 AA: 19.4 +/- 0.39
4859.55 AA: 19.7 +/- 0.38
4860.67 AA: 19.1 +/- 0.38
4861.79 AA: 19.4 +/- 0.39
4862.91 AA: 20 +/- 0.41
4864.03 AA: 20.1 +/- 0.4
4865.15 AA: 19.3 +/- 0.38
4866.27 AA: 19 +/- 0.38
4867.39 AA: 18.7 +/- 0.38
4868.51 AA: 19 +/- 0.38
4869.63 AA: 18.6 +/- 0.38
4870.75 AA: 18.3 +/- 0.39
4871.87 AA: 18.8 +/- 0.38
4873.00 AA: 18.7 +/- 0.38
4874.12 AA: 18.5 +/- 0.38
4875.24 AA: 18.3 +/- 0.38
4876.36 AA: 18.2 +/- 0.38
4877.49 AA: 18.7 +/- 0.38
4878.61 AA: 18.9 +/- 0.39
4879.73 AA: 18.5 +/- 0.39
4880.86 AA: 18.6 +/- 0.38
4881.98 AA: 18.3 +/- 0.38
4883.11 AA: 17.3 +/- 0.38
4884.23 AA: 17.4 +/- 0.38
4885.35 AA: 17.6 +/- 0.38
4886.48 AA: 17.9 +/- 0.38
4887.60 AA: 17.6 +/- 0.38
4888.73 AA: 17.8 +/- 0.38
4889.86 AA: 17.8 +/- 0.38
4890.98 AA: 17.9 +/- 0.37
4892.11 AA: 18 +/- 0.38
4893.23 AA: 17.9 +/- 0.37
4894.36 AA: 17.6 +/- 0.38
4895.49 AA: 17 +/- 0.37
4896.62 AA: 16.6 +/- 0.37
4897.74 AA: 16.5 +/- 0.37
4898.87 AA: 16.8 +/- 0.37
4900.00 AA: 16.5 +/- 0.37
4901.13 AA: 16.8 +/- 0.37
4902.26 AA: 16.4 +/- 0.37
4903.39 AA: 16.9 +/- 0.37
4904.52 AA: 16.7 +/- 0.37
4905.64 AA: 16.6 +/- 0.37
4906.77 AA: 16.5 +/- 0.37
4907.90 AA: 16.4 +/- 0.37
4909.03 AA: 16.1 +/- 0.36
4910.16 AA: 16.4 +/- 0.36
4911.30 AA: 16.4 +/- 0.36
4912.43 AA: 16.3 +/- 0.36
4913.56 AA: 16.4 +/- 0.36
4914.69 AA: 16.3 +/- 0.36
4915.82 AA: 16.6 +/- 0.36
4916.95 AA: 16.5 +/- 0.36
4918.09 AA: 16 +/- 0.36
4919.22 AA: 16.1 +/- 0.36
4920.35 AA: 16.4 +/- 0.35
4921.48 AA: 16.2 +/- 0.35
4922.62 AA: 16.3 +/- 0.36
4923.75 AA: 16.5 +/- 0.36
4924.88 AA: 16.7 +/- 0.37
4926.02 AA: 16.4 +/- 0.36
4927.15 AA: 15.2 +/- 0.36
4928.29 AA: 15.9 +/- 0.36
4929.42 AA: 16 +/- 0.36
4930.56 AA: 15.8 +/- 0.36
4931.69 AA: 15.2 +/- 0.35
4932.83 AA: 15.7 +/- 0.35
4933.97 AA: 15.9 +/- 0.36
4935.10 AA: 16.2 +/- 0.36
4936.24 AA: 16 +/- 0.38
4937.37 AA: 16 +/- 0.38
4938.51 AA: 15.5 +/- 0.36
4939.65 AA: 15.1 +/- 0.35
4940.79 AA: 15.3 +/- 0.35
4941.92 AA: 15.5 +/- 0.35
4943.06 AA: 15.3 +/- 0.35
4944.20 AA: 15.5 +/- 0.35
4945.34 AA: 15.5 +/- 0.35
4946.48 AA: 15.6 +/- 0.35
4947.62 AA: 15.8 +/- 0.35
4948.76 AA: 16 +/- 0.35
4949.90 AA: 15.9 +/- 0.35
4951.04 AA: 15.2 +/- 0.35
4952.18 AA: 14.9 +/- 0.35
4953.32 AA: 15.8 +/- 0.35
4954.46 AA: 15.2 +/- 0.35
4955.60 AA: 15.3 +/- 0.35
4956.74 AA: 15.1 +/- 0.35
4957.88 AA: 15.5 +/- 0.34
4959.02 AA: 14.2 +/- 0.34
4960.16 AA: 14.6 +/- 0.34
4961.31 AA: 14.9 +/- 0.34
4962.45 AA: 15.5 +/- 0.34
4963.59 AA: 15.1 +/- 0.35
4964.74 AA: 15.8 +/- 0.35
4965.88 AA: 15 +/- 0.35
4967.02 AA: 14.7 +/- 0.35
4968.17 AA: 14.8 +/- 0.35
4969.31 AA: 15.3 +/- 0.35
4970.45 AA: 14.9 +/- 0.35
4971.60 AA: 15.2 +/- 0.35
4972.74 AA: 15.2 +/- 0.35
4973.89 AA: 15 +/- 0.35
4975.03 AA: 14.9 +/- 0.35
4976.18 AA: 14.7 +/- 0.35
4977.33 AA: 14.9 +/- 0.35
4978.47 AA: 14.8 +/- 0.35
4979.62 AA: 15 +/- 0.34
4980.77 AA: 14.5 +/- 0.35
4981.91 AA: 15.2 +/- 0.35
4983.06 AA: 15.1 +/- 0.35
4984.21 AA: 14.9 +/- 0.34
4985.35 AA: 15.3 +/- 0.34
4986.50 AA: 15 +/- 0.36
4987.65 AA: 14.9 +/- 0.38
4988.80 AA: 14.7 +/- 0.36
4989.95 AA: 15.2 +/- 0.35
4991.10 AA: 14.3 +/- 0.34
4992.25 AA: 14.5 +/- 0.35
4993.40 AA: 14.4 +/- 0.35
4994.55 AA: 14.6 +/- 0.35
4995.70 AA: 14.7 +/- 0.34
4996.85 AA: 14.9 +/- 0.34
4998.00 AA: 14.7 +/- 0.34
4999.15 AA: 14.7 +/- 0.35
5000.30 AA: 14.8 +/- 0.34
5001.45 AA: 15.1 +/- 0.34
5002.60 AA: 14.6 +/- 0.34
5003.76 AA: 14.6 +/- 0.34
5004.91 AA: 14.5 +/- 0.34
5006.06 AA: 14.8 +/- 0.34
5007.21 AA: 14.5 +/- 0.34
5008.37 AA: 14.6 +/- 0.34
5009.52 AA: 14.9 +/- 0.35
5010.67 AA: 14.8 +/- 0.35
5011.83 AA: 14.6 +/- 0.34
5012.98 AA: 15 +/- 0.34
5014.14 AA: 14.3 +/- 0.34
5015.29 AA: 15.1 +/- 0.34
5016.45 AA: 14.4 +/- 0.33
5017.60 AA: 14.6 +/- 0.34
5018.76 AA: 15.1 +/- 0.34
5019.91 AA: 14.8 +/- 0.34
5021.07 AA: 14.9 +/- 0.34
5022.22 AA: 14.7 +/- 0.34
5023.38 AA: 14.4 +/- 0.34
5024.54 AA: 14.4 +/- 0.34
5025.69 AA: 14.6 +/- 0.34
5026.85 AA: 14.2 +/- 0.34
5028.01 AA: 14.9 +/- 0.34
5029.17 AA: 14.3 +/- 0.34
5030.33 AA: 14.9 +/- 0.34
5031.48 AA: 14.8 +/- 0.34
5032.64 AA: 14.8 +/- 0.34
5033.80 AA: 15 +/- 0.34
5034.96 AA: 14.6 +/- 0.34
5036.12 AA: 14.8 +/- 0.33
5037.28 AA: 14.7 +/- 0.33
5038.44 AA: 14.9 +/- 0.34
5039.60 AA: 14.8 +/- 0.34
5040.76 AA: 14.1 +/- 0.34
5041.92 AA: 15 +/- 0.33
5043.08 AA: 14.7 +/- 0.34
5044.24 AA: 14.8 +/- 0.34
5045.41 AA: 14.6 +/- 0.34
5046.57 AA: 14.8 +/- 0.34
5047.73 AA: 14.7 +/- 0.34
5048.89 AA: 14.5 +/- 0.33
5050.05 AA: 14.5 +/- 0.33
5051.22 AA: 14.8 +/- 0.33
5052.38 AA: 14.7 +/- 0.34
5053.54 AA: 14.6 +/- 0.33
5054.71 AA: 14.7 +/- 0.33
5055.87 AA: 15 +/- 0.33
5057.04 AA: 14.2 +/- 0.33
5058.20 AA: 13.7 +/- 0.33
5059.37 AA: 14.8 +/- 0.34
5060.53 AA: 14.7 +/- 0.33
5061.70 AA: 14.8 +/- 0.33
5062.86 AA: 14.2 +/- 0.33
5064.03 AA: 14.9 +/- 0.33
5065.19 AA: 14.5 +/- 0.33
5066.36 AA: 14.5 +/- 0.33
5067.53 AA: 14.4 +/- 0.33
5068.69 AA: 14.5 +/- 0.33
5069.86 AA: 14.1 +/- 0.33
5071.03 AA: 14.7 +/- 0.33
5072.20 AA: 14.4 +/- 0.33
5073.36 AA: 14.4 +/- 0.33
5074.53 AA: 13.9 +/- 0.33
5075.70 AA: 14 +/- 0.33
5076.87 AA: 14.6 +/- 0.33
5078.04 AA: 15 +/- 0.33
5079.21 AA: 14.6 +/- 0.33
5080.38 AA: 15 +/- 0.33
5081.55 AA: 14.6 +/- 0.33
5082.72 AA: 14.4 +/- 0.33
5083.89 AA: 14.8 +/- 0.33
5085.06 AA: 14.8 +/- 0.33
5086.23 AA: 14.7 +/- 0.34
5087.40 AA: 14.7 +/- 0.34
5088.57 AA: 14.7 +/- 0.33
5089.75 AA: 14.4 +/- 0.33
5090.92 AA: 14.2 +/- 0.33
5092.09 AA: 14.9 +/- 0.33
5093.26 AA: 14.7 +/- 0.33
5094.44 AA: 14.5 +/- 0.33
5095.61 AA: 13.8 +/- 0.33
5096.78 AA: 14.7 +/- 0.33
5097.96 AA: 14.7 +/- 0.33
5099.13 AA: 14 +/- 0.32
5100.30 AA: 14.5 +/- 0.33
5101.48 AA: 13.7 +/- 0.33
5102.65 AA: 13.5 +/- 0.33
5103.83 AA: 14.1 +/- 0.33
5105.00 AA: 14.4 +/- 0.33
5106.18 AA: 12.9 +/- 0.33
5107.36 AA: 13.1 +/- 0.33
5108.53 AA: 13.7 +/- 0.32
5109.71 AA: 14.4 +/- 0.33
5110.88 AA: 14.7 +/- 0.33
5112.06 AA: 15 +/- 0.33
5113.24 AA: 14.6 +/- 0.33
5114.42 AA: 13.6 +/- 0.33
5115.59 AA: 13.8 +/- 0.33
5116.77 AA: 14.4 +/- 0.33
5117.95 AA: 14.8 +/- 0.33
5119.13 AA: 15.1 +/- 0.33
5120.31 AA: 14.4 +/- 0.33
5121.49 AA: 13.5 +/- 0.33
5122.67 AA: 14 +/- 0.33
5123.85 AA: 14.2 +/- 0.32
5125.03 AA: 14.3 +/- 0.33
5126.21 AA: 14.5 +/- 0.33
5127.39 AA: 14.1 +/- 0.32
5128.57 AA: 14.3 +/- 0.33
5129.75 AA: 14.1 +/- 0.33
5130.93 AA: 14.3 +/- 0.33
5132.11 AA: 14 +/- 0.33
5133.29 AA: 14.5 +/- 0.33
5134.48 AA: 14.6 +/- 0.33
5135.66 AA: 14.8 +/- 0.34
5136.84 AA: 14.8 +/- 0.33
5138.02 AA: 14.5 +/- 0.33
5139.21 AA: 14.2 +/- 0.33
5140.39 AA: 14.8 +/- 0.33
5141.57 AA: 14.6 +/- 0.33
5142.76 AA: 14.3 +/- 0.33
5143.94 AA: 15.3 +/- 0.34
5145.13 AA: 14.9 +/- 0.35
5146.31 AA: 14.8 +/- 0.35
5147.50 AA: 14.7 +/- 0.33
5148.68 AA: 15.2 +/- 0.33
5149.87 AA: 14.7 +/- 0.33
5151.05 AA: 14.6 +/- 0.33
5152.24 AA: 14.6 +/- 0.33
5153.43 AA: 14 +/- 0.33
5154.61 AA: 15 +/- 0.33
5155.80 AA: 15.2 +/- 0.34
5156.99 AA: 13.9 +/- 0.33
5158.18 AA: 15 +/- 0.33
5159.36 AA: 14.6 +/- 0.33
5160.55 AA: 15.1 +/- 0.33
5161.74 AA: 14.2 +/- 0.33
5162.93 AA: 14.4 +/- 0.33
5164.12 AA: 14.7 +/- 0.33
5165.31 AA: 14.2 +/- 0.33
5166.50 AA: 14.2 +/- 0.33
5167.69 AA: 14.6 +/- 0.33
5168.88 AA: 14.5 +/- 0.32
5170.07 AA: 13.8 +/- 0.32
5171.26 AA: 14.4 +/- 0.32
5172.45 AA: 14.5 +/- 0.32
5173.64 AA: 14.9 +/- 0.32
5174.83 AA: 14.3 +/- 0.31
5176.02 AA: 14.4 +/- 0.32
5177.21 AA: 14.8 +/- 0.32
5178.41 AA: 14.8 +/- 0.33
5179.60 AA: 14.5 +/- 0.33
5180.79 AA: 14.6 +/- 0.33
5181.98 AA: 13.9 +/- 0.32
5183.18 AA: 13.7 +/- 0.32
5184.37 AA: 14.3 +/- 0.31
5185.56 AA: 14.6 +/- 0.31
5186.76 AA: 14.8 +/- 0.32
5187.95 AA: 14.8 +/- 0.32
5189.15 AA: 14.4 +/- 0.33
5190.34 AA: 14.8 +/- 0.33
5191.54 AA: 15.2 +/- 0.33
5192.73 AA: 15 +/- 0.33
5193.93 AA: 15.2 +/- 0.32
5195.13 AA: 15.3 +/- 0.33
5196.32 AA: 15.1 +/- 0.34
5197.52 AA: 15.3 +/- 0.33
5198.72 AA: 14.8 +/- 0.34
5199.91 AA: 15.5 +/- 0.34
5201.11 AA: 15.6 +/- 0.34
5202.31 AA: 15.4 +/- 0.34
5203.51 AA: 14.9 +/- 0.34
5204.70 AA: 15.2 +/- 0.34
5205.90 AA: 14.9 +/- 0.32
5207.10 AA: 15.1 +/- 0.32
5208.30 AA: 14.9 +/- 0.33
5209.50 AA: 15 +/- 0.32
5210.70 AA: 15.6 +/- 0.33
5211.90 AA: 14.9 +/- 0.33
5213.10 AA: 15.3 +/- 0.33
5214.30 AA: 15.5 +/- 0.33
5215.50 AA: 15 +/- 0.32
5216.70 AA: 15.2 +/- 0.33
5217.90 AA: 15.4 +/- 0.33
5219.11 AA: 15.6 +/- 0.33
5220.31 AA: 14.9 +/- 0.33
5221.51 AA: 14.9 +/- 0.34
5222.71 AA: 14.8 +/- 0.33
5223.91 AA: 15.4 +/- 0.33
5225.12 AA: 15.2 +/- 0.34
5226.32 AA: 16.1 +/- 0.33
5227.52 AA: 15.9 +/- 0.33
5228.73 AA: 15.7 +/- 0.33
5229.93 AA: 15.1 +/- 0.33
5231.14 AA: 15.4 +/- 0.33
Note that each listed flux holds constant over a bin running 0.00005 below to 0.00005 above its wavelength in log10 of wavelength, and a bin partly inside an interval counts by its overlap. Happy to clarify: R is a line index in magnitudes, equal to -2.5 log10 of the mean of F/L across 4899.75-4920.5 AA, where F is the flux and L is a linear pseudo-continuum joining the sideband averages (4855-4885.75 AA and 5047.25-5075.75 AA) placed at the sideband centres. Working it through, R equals 0.10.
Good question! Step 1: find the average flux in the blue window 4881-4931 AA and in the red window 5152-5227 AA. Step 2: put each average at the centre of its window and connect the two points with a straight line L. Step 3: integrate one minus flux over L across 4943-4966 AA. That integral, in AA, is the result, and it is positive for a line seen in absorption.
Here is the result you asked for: 1.6 AA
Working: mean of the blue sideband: 16.8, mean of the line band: 15.3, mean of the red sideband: 14.8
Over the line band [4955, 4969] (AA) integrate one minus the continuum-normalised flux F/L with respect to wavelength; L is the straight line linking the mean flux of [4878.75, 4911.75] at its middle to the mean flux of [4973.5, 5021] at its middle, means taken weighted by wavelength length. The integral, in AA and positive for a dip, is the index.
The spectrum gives 0.52 AA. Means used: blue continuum 17.2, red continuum 14.8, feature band 15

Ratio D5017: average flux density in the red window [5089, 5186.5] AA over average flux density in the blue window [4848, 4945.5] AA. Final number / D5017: 0.8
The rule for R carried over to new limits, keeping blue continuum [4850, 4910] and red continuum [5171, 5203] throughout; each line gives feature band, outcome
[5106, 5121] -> 0.100 mag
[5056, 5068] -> 0.119 mag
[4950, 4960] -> 0.145 mag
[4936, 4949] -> 0.126 mag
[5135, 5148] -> 0.042 mag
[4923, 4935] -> 0.109 mag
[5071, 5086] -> 0.101 mag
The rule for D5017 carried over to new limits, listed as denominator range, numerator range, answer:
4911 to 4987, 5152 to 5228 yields 0.96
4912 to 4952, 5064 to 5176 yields 0.91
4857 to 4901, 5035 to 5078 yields 0.80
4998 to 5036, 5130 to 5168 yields 0.99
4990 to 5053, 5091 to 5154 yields 0.98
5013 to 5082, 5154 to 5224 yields 1.01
